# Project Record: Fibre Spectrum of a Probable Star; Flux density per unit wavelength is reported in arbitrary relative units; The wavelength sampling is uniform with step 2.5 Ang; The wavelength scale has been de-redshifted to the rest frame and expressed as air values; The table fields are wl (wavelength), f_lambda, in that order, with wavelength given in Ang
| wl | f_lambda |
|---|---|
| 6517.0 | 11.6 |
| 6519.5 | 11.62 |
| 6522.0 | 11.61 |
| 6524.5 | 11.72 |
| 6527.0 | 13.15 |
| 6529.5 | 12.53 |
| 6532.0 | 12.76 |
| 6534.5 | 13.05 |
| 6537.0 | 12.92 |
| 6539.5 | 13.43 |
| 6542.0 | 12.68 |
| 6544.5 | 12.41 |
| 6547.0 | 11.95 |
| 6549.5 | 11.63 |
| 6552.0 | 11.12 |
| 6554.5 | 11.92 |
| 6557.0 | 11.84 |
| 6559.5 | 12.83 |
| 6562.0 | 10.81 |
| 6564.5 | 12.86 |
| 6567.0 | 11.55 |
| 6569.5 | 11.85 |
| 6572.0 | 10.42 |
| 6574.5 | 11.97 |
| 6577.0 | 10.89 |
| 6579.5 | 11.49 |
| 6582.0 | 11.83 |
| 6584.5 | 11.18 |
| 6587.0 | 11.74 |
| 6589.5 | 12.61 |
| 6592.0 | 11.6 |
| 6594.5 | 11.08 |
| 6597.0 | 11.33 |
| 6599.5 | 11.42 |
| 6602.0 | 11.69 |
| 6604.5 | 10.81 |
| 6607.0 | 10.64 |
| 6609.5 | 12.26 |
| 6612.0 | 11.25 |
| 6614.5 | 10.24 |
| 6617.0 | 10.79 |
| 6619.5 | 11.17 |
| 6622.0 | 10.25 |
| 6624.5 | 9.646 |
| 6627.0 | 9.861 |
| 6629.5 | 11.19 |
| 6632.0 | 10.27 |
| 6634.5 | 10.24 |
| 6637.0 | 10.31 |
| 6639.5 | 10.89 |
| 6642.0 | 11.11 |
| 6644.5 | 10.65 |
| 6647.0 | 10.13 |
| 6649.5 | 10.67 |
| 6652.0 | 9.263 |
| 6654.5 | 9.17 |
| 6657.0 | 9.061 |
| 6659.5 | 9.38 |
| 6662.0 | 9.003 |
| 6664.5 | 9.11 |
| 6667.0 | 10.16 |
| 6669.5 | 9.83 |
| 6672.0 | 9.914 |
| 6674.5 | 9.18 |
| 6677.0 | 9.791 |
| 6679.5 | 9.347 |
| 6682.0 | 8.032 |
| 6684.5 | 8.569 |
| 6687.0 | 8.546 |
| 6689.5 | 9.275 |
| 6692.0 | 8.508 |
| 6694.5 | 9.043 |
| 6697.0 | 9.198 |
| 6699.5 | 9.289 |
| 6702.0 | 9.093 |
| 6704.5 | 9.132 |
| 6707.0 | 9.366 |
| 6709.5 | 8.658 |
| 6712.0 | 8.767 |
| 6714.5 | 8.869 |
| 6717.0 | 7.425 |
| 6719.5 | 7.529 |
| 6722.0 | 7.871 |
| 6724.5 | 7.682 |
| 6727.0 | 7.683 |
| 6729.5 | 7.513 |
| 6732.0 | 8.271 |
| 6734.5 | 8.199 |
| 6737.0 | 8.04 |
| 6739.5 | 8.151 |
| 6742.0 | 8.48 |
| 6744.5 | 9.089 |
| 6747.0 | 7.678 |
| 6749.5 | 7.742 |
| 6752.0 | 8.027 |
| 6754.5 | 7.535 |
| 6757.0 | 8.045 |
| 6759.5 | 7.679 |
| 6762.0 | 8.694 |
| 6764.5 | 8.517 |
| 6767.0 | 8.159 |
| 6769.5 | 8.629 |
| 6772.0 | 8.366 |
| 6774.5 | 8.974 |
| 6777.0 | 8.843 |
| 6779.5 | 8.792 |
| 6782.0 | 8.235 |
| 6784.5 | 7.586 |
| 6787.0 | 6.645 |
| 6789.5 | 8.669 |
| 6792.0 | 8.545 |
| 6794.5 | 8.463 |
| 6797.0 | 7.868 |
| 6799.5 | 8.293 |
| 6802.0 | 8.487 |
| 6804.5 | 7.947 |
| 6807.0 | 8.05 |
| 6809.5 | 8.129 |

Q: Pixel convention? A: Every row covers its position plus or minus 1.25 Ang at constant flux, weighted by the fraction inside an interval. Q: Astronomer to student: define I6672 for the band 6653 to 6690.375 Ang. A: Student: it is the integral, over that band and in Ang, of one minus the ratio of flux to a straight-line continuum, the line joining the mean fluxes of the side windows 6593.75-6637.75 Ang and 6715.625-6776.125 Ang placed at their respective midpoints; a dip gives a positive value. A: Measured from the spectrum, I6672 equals 1.60 Ang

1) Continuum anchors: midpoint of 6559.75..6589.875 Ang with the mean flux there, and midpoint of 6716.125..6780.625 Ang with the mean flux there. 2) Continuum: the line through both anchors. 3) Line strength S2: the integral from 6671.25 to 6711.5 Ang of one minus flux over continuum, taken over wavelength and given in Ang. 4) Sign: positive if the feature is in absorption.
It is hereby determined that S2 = 1.0 Ang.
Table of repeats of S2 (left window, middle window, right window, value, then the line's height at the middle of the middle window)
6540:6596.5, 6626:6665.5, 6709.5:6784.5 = 0.7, 10.2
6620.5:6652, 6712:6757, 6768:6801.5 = 5.0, 9.01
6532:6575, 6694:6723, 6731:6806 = 1.9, 9.3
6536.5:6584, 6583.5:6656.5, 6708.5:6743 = -1.9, 10.5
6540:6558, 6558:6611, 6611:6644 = -1.0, 11.3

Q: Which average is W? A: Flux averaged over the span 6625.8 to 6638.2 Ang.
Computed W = 10.4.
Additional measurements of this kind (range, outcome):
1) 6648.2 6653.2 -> 9.98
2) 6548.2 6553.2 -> 11.4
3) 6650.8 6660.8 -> 9.22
